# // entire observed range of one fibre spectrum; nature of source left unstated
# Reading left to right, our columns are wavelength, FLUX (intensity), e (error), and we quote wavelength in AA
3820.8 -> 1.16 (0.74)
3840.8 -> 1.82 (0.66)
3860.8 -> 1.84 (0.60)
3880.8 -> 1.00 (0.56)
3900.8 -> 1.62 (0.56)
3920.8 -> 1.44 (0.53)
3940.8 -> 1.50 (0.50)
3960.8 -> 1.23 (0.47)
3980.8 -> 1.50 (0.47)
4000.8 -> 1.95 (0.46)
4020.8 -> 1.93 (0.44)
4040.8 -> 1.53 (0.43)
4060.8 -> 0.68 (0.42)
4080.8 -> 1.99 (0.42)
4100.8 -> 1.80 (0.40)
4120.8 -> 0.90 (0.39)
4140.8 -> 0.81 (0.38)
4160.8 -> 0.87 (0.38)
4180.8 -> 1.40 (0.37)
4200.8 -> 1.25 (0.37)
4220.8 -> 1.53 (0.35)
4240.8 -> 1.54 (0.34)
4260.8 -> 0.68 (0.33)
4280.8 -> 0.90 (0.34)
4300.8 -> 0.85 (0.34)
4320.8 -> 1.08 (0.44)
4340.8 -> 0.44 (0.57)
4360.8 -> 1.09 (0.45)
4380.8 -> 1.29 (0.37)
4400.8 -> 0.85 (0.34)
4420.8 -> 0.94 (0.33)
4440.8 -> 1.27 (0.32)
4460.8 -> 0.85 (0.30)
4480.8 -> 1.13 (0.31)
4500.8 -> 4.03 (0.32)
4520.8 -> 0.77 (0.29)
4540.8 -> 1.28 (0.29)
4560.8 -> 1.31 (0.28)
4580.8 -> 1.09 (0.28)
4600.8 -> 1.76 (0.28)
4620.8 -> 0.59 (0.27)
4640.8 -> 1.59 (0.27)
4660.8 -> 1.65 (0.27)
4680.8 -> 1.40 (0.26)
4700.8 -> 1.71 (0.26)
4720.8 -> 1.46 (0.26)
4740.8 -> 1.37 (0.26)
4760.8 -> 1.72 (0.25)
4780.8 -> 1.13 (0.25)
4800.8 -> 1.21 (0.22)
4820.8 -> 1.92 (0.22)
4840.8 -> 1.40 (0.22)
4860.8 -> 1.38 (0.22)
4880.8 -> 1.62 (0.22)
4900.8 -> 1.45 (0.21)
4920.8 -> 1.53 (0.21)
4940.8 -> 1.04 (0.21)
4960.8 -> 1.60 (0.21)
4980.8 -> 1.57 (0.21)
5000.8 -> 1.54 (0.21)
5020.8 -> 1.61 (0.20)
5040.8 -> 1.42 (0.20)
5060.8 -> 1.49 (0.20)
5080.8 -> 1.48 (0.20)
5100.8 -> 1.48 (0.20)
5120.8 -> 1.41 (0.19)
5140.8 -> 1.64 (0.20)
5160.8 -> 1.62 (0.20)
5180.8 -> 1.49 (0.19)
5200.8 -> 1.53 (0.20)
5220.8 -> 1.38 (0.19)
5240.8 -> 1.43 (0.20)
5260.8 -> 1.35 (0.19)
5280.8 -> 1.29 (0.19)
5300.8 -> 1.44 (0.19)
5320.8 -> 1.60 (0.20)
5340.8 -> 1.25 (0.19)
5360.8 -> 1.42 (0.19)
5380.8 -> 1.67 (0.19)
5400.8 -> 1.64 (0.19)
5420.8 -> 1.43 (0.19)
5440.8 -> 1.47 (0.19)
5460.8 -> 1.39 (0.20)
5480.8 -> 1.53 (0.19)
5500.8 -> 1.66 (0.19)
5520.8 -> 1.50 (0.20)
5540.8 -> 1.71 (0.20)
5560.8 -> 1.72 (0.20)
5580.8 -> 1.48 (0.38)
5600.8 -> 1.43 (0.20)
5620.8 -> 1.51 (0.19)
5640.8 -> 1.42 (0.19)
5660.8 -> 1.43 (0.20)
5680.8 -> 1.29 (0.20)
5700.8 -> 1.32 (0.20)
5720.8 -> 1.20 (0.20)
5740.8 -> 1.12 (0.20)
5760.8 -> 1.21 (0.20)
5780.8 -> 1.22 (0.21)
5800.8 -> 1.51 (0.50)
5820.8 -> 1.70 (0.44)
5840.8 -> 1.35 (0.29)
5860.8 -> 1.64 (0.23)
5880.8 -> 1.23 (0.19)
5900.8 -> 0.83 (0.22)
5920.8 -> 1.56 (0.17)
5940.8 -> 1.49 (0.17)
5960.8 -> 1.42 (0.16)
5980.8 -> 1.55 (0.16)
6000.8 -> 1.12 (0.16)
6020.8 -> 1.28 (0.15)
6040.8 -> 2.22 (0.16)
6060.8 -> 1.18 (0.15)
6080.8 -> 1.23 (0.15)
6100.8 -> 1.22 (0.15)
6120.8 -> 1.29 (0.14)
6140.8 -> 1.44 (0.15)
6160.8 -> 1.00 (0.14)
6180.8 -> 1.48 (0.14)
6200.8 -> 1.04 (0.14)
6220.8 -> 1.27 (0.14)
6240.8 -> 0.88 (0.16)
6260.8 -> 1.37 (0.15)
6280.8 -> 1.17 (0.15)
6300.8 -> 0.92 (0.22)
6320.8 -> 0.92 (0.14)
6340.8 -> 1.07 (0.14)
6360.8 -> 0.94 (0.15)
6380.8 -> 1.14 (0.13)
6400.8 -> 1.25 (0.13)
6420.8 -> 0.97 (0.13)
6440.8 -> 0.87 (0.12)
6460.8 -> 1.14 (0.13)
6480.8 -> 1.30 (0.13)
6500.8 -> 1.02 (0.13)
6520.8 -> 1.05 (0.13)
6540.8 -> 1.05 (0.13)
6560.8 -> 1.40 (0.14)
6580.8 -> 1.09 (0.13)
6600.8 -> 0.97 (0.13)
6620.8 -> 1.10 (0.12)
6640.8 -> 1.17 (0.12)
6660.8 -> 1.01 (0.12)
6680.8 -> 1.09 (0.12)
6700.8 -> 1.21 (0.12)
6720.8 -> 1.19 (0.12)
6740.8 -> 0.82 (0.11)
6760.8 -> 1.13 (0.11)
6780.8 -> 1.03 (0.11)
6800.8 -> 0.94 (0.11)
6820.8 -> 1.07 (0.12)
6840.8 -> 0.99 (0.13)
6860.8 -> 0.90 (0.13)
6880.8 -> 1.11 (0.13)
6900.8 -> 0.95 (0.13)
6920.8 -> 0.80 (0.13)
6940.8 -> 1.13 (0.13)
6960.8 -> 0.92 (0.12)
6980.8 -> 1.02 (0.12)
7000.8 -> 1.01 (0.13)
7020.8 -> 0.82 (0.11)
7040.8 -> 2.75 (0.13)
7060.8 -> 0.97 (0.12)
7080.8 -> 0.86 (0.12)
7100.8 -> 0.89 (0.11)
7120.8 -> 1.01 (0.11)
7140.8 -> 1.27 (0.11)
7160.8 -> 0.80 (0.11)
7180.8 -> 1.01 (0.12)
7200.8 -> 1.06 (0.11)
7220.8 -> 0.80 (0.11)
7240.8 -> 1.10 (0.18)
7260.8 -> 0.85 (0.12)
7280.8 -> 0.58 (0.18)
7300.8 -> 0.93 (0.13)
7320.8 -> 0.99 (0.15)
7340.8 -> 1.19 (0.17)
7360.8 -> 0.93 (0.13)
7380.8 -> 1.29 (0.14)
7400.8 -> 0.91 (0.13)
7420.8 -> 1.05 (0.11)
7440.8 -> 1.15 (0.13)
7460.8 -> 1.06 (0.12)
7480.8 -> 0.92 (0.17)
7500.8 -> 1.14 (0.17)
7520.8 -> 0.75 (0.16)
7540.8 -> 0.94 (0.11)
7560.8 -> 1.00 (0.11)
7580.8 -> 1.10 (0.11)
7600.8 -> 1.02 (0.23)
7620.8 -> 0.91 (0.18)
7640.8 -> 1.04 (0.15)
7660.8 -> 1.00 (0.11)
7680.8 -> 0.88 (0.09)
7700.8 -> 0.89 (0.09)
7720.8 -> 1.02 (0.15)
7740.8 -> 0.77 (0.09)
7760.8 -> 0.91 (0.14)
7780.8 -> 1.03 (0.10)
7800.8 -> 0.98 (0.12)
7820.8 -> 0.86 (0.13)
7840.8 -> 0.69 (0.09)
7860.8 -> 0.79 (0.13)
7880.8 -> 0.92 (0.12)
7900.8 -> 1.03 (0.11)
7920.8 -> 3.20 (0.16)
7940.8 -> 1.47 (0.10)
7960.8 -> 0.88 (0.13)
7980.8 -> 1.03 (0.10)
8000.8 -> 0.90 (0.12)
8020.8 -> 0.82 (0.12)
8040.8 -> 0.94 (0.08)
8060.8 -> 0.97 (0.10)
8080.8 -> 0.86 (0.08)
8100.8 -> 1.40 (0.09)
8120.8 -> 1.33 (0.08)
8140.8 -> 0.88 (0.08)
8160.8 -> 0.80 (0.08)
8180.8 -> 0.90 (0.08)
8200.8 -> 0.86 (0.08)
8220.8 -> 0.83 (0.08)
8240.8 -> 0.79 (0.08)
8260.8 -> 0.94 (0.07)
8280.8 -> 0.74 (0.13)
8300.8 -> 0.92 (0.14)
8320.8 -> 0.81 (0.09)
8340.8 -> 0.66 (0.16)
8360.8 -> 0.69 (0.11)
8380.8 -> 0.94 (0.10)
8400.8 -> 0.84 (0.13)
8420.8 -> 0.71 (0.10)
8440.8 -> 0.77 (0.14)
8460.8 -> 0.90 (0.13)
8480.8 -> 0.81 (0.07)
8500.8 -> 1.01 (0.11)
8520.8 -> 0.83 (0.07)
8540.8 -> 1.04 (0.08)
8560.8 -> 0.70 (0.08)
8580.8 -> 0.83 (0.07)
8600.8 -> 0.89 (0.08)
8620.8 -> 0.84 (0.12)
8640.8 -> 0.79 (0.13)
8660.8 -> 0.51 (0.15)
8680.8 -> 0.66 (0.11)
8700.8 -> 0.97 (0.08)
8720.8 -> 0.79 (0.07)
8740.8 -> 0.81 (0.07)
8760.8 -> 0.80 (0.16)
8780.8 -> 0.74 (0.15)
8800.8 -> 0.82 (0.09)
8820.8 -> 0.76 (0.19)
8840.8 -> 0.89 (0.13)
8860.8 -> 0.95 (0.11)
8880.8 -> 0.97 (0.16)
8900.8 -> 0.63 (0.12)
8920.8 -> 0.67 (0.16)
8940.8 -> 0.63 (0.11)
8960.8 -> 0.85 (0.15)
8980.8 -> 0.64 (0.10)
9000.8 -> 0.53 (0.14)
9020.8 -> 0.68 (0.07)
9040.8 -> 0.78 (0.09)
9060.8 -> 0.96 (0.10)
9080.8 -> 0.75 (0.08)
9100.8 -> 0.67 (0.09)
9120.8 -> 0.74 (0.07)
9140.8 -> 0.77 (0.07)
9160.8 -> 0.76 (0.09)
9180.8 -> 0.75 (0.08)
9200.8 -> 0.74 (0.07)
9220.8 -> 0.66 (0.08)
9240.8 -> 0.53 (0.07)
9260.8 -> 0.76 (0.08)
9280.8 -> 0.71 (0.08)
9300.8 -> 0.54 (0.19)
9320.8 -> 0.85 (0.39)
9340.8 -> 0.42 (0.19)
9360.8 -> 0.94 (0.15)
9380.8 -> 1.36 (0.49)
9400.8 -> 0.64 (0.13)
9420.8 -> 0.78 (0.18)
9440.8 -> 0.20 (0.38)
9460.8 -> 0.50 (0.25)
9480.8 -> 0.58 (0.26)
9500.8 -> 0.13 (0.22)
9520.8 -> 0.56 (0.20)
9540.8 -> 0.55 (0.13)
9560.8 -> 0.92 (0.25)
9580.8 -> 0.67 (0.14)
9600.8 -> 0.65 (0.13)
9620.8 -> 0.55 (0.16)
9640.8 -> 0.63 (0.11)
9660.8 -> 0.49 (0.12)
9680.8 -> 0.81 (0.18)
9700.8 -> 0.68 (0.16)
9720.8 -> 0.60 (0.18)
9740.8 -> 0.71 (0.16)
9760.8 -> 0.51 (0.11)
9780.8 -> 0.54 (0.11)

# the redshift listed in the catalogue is 0.206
